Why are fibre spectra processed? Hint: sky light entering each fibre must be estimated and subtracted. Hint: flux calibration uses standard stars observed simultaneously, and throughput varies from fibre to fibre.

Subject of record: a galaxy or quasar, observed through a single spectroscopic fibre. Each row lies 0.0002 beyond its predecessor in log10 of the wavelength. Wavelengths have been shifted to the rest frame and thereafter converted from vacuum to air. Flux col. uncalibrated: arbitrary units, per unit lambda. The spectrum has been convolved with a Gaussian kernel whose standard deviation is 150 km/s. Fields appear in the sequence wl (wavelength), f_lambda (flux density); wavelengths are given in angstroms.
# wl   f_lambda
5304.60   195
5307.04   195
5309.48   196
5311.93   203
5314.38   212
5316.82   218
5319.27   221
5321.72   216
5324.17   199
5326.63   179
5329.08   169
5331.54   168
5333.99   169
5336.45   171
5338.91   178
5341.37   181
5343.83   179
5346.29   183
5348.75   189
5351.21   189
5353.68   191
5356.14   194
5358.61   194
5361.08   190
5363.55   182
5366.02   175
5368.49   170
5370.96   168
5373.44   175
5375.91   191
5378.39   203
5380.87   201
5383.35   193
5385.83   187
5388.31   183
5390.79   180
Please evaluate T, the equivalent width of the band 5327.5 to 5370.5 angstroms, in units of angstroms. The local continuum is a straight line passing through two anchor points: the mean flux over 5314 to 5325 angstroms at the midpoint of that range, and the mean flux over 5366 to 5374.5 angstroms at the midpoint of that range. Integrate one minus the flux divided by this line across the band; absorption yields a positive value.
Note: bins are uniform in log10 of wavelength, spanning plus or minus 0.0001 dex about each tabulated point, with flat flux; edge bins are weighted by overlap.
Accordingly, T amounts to 1.8 angstroms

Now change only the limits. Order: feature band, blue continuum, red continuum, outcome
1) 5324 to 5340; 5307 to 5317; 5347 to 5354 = 1.79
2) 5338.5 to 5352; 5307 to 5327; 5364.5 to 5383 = 0.80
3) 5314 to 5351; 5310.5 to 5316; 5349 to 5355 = 2.03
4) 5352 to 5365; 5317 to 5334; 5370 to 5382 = -0.05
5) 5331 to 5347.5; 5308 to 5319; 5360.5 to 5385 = 1.84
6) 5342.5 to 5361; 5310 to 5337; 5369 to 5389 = 0.18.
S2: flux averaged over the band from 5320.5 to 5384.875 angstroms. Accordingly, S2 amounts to 184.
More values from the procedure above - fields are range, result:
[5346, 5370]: 186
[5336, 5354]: 183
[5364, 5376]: 175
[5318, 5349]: 185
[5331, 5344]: 174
